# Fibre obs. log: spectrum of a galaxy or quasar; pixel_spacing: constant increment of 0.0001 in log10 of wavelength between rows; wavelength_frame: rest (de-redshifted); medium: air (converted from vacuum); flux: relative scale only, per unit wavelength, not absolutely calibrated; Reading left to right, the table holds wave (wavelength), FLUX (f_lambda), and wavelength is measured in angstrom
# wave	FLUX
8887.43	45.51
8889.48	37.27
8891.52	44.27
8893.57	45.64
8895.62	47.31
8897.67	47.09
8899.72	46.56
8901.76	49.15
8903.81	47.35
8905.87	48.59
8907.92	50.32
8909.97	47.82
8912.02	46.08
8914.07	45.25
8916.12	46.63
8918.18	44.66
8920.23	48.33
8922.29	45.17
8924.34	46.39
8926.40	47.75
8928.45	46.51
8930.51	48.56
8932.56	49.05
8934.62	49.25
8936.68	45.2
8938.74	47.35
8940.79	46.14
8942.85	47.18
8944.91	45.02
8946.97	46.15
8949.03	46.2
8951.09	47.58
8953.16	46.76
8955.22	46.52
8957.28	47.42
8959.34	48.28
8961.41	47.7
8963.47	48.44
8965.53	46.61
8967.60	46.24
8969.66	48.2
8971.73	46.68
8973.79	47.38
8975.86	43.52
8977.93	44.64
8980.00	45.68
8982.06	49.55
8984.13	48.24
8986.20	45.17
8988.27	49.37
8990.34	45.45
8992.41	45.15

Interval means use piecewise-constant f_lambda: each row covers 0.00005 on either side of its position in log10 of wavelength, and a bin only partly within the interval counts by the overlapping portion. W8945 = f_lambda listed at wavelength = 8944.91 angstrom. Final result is 45.02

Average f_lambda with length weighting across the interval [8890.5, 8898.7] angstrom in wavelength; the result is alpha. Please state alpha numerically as 46.1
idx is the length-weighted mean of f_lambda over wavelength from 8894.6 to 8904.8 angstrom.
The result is 47.5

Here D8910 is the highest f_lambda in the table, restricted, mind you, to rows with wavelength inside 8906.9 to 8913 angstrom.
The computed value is 50.32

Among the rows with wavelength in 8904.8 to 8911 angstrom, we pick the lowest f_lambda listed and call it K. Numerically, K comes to 47.82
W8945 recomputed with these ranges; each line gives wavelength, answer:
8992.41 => 45.15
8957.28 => 47.42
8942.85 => 47.18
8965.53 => 46.61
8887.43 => 45.51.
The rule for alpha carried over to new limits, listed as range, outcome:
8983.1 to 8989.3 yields 47.6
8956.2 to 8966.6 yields 47.7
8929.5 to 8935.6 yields 49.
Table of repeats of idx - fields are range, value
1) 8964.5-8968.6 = 46.4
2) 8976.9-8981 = 45.1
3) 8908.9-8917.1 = 46.5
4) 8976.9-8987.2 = 46.7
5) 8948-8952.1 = 46.9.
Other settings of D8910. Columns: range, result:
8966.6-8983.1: 49.55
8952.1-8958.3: 47.42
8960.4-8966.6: 48.44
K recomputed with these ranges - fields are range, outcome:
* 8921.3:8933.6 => 45.17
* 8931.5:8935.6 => 49.05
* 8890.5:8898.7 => 44.27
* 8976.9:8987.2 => 44.64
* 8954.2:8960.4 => 46.52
